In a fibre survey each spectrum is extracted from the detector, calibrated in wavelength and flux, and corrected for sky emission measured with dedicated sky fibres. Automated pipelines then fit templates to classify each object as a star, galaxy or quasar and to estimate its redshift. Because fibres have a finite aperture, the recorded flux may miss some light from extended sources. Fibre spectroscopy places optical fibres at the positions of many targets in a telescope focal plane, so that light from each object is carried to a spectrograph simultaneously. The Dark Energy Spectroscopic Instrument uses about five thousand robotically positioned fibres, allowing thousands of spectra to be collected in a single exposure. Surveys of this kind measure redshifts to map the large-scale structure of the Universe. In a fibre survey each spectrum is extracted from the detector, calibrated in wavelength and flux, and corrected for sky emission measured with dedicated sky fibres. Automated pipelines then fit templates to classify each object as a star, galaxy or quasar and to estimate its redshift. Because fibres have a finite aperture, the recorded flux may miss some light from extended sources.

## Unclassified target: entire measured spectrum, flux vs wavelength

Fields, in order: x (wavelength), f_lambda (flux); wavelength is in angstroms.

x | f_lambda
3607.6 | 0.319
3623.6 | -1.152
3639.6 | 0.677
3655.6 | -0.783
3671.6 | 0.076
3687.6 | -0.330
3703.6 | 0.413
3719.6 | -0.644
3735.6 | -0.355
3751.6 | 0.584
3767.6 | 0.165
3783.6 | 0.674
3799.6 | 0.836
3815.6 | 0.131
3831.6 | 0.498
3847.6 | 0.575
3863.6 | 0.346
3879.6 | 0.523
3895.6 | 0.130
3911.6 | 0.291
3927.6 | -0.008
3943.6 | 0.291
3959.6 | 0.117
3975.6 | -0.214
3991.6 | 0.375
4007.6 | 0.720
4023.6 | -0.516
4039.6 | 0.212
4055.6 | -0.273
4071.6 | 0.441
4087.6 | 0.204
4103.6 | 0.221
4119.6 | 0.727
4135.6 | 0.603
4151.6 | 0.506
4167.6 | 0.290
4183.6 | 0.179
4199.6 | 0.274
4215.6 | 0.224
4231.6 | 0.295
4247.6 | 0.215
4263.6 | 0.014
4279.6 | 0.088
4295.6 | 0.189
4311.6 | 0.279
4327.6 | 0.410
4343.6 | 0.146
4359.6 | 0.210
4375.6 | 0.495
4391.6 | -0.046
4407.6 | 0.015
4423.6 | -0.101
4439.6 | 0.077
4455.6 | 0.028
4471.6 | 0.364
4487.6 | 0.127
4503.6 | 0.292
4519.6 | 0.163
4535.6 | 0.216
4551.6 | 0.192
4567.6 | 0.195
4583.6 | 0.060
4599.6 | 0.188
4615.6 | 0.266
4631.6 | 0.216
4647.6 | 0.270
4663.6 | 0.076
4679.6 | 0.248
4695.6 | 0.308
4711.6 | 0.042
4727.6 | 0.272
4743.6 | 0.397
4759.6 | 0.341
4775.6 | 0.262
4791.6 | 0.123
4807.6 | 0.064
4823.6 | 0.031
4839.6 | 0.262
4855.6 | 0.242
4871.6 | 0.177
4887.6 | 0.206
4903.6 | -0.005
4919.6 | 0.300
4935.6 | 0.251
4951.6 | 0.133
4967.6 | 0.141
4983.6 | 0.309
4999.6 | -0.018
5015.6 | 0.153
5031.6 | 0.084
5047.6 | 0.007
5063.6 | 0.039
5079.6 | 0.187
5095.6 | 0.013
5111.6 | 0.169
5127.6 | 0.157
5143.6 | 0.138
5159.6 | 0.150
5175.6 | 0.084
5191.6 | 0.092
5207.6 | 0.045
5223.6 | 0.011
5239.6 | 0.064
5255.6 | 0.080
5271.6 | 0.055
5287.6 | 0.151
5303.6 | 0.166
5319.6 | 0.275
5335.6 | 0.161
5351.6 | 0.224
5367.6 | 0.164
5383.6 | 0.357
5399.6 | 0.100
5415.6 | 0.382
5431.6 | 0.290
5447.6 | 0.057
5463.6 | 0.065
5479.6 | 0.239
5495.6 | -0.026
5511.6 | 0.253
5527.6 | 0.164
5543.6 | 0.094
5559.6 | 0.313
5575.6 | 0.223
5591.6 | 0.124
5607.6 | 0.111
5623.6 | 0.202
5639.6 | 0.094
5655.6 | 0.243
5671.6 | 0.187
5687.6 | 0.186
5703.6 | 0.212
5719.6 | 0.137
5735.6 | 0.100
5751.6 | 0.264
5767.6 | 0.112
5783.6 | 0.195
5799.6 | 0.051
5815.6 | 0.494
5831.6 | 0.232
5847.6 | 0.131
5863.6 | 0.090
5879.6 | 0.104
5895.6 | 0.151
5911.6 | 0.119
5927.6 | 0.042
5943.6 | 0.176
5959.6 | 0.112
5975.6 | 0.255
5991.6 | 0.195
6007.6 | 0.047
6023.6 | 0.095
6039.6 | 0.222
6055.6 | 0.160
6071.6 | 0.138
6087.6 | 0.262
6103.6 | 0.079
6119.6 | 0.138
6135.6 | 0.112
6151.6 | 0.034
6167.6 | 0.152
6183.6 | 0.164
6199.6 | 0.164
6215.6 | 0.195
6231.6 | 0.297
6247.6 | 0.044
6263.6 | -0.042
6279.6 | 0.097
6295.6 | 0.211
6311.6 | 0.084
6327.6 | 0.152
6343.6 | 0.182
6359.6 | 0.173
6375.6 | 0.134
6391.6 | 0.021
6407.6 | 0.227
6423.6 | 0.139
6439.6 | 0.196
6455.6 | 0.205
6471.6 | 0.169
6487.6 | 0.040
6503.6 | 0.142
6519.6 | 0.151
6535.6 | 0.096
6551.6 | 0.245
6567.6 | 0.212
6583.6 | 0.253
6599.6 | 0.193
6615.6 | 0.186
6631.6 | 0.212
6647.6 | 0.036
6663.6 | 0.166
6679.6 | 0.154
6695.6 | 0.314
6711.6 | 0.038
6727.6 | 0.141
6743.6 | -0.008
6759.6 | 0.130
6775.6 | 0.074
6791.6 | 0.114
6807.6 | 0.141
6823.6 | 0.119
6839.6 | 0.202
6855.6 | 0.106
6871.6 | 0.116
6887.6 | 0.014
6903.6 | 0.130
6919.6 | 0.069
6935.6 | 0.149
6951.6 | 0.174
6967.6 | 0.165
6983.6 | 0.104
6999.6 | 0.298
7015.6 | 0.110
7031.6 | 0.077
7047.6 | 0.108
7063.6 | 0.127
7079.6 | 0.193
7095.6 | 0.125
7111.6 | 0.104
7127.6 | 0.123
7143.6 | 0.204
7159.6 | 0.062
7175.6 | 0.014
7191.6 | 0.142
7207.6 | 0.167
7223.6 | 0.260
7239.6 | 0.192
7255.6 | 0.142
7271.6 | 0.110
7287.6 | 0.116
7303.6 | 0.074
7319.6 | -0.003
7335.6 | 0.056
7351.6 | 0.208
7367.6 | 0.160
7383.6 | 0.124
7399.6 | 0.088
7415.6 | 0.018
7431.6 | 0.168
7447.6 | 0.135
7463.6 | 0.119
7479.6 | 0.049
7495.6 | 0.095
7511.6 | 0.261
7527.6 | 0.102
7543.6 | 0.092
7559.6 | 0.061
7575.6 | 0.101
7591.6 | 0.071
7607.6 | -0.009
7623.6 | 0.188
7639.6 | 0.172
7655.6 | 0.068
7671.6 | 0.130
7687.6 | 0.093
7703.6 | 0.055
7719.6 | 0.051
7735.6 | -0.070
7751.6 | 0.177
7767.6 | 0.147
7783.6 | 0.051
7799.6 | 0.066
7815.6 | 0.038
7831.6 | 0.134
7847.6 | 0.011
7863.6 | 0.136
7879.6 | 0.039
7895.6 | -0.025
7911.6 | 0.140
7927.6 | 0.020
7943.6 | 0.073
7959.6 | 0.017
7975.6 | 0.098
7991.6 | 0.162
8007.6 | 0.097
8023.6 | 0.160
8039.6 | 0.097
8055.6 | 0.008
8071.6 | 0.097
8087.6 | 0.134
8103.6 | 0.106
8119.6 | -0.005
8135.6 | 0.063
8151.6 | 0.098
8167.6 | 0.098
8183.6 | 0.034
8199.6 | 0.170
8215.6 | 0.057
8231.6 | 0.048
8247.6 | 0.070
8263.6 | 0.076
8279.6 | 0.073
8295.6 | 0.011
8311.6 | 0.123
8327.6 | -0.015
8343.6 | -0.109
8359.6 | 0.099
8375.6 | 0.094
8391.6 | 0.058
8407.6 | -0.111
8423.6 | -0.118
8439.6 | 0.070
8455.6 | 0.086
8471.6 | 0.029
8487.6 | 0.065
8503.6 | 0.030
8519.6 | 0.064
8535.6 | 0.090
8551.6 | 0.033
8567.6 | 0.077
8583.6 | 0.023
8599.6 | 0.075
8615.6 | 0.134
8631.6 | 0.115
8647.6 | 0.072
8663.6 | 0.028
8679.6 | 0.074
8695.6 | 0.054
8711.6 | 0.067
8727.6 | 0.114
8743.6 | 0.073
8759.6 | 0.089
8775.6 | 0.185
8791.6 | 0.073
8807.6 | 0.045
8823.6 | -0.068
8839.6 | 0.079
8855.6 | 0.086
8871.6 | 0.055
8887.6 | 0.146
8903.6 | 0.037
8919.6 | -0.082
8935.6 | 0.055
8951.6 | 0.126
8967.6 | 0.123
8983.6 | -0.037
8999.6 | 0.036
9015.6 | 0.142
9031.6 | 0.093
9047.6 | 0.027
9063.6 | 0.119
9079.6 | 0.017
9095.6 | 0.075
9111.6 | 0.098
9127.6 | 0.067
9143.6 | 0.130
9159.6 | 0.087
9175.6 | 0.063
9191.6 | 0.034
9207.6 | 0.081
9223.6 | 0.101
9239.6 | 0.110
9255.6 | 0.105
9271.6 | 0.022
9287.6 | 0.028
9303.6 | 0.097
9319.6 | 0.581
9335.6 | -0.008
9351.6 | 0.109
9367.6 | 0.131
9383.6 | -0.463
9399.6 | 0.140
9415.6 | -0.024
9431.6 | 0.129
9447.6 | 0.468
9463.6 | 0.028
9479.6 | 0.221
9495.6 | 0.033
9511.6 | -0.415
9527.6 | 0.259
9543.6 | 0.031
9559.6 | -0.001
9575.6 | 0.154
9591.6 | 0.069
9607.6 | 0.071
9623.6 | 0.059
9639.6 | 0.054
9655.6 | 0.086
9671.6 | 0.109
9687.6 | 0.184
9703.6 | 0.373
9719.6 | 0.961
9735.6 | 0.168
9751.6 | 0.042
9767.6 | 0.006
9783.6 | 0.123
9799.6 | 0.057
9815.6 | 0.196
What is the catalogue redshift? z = 1.61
